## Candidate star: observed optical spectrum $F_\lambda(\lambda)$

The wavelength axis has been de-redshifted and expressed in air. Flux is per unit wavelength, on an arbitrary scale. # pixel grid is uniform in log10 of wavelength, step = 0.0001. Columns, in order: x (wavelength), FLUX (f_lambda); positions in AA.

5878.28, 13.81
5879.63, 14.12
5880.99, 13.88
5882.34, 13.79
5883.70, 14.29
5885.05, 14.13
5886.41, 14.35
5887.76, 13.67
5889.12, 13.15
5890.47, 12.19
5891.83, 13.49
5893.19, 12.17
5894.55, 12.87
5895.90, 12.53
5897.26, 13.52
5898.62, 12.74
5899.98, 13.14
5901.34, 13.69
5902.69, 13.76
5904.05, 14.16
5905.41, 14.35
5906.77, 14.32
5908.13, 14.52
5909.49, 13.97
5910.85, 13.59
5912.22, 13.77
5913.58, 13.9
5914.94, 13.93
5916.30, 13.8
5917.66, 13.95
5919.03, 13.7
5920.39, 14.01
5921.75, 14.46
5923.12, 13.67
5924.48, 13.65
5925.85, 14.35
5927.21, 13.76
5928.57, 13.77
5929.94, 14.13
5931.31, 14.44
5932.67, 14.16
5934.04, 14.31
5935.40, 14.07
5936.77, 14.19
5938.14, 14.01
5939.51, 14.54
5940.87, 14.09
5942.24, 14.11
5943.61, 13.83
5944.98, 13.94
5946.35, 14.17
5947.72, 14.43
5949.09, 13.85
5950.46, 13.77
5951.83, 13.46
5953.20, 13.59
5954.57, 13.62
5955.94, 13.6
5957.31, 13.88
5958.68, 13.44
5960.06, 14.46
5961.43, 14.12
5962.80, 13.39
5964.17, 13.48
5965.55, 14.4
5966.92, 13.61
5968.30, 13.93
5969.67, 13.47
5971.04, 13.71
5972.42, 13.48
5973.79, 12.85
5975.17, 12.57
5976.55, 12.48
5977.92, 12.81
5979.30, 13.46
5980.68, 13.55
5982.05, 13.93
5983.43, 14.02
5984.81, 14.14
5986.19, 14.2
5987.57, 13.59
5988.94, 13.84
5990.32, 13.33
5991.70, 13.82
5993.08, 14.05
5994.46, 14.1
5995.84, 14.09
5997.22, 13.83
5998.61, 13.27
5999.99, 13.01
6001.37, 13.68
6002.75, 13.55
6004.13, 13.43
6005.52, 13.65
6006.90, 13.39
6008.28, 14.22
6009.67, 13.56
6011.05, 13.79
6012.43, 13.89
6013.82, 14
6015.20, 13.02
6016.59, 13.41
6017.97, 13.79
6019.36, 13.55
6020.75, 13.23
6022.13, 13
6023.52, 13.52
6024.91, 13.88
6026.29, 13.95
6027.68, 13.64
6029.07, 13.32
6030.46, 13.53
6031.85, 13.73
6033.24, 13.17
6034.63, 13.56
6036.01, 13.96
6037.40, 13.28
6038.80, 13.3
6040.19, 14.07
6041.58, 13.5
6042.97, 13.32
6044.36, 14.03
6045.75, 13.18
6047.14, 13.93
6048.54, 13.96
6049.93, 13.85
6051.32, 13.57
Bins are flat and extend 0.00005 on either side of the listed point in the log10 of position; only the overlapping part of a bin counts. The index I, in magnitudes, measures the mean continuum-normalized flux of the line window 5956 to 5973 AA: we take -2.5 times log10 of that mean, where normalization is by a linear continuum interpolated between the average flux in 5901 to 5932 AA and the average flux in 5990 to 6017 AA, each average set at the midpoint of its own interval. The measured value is 0.00 mag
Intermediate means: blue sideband 14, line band 13.8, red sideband 13.7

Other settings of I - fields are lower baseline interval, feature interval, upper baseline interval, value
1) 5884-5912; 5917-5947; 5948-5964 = -0.031 mag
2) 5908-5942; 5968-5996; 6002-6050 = 0.016 mag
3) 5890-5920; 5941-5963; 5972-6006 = -0.025 mag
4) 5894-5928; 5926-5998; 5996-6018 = -0.010 mag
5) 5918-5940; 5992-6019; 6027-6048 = 0.004 mag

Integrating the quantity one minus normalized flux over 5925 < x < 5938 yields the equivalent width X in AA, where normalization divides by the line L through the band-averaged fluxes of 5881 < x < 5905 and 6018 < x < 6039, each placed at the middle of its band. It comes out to -0.7 AA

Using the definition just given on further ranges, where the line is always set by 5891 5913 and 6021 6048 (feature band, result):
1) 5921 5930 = -0.3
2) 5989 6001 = -0.1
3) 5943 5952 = -0.3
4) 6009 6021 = 0.0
